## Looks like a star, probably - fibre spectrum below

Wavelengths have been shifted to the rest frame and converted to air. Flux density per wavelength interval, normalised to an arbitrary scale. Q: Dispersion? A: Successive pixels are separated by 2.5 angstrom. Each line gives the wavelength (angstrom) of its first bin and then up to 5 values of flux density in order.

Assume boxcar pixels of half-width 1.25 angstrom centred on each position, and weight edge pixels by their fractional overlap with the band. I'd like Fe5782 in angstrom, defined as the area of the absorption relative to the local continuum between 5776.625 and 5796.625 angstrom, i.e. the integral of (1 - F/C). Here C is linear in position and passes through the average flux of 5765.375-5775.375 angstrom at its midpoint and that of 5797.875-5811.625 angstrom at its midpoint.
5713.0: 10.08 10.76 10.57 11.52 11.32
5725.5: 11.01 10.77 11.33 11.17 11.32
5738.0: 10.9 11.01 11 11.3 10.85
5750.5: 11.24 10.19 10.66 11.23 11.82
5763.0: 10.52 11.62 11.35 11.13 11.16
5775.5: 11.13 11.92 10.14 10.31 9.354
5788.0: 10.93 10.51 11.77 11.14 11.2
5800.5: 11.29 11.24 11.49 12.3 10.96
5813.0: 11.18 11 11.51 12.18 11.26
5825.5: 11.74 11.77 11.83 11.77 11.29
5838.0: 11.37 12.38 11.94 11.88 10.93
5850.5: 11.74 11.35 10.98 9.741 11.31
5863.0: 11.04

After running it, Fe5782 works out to 1.0 angstrom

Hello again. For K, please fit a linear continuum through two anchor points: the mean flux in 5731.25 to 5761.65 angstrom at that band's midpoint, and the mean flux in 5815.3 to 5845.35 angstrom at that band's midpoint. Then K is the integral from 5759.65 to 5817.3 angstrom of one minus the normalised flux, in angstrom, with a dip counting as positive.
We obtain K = 1.4 angstrom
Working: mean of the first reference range 11.1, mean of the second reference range 11.7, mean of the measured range 11.1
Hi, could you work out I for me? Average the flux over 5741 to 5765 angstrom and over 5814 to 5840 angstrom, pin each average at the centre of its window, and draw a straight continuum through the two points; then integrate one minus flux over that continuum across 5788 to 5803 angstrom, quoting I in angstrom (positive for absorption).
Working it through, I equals 0.23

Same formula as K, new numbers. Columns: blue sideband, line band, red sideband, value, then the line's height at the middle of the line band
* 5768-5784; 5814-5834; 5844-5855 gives -0.6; 11.3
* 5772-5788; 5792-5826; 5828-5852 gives -0.8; 11.2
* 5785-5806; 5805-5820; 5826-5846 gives -0.1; 11.3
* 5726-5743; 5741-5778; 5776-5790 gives -1.0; 10.8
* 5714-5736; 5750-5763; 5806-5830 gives 0.3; 11.2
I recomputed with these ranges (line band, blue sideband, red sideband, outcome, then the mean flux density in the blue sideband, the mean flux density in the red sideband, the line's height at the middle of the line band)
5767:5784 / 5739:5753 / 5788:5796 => 0.06 angstrom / 11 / 11.1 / 11.1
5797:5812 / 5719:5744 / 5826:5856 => 0.06 angstrom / 11.1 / 11.6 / 11.5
